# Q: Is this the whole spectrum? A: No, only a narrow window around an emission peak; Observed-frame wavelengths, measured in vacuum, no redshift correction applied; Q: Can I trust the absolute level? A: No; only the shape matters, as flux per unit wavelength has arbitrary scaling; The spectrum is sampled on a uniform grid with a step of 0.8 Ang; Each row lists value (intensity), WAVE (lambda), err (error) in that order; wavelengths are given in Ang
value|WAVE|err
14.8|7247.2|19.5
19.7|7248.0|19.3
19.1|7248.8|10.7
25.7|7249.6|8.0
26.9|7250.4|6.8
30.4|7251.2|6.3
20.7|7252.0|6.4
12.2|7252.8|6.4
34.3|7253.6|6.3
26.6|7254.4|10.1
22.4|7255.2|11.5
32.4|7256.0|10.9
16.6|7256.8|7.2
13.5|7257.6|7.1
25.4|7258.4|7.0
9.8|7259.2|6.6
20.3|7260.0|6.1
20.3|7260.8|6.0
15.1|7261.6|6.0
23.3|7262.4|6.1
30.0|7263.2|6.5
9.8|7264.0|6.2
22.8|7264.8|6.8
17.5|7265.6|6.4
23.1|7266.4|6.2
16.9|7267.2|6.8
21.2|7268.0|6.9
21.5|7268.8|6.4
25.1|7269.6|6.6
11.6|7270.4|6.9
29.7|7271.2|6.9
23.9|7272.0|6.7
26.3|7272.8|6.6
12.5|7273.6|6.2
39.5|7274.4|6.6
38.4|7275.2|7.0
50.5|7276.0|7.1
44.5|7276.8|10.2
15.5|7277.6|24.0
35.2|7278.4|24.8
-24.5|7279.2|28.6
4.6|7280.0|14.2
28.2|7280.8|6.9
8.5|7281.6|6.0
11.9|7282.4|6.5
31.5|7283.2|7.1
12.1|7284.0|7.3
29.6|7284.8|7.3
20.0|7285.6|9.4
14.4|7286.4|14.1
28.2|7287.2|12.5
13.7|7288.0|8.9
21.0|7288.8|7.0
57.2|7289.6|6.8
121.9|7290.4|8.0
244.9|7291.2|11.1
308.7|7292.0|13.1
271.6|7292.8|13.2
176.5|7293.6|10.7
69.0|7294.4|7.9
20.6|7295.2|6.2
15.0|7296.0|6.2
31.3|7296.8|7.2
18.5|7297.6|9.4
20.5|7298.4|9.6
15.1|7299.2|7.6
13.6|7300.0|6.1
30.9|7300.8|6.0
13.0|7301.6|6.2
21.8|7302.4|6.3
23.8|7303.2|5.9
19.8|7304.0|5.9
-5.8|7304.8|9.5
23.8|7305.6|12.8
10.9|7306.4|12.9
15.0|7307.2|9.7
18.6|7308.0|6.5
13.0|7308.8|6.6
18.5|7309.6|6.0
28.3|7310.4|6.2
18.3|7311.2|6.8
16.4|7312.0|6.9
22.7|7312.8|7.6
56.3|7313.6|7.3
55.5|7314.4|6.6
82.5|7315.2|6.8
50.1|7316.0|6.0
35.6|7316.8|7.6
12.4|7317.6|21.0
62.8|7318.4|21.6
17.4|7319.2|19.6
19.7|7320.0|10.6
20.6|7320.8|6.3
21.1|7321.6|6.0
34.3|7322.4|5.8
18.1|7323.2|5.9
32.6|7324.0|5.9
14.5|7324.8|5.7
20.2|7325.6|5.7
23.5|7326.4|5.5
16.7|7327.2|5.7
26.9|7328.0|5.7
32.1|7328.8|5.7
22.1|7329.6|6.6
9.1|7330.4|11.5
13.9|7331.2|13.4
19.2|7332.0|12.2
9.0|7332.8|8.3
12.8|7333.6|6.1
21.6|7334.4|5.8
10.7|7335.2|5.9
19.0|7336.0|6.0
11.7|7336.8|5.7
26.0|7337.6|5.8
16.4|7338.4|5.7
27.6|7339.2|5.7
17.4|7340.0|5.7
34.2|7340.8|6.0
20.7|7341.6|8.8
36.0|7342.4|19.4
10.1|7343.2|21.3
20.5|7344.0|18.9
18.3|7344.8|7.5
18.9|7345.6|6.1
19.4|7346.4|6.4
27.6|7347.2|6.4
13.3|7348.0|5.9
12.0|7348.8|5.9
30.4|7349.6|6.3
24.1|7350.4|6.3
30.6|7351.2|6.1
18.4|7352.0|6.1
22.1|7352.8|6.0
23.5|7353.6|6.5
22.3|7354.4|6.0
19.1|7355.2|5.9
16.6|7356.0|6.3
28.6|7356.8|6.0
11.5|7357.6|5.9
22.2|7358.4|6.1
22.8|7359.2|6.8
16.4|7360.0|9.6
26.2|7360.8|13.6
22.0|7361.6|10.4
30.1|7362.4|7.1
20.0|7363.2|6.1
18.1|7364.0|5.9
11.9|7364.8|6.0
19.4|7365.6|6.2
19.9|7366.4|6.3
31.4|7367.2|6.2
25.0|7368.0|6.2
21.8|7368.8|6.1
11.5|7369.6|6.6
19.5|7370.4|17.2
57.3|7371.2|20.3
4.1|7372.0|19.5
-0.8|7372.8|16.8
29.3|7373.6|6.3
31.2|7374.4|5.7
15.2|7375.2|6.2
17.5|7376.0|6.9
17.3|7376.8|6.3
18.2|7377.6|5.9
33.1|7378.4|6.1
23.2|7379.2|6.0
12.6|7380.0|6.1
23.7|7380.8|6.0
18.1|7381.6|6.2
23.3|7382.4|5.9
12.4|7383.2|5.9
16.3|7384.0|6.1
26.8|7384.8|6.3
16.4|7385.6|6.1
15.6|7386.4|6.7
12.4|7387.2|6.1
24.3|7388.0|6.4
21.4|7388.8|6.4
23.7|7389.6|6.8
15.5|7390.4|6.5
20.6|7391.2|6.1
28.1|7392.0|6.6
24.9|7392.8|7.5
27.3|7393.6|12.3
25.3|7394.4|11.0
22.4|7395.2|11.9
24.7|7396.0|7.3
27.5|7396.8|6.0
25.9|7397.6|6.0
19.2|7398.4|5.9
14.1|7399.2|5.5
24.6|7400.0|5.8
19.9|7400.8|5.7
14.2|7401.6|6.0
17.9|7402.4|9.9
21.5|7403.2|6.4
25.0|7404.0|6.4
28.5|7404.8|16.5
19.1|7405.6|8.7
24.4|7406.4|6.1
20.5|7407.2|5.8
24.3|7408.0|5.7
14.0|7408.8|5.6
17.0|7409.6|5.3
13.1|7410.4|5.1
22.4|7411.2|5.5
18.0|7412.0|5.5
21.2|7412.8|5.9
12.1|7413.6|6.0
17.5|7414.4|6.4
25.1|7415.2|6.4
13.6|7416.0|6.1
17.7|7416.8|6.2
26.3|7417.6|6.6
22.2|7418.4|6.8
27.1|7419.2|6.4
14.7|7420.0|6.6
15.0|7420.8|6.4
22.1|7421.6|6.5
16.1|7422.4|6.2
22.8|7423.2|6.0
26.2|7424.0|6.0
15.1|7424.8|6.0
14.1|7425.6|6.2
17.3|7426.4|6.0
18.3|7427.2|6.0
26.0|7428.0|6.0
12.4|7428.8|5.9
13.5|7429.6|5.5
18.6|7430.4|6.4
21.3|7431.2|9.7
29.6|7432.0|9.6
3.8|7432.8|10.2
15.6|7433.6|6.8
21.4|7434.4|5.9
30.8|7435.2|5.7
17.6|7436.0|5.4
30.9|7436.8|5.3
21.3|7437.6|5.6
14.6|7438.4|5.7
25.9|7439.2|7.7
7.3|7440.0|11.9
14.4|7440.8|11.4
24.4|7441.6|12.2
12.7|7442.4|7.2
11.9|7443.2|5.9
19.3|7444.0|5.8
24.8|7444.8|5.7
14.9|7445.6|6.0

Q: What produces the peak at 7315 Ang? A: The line [N II]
